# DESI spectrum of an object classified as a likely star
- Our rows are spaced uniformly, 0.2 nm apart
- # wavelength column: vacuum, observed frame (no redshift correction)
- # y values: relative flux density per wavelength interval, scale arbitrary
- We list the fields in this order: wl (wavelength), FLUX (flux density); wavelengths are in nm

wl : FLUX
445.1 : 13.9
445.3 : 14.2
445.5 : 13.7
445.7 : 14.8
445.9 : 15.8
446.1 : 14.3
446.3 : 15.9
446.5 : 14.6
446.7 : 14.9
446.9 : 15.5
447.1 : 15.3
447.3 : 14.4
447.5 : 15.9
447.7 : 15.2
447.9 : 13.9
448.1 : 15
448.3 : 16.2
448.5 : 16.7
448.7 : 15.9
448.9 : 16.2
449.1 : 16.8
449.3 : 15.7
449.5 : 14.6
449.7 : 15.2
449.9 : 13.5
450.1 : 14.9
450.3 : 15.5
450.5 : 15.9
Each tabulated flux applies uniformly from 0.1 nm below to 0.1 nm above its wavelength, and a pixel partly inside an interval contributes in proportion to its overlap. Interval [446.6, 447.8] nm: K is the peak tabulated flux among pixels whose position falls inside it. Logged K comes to 15.9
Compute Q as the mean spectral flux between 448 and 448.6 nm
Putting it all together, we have 16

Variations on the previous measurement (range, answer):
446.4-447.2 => 15.1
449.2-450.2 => 14.8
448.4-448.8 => 16.3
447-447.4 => 14.9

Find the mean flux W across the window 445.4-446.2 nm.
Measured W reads 14.7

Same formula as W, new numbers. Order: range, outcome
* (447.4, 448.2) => 15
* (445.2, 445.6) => 13.9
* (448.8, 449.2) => 16.5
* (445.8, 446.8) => 15.1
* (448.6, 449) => 16.1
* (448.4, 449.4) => 16.3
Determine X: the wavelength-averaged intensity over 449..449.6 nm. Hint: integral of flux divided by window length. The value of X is 15.7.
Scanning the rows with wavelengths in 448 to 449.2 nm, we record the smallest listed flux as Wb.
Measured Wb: 15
